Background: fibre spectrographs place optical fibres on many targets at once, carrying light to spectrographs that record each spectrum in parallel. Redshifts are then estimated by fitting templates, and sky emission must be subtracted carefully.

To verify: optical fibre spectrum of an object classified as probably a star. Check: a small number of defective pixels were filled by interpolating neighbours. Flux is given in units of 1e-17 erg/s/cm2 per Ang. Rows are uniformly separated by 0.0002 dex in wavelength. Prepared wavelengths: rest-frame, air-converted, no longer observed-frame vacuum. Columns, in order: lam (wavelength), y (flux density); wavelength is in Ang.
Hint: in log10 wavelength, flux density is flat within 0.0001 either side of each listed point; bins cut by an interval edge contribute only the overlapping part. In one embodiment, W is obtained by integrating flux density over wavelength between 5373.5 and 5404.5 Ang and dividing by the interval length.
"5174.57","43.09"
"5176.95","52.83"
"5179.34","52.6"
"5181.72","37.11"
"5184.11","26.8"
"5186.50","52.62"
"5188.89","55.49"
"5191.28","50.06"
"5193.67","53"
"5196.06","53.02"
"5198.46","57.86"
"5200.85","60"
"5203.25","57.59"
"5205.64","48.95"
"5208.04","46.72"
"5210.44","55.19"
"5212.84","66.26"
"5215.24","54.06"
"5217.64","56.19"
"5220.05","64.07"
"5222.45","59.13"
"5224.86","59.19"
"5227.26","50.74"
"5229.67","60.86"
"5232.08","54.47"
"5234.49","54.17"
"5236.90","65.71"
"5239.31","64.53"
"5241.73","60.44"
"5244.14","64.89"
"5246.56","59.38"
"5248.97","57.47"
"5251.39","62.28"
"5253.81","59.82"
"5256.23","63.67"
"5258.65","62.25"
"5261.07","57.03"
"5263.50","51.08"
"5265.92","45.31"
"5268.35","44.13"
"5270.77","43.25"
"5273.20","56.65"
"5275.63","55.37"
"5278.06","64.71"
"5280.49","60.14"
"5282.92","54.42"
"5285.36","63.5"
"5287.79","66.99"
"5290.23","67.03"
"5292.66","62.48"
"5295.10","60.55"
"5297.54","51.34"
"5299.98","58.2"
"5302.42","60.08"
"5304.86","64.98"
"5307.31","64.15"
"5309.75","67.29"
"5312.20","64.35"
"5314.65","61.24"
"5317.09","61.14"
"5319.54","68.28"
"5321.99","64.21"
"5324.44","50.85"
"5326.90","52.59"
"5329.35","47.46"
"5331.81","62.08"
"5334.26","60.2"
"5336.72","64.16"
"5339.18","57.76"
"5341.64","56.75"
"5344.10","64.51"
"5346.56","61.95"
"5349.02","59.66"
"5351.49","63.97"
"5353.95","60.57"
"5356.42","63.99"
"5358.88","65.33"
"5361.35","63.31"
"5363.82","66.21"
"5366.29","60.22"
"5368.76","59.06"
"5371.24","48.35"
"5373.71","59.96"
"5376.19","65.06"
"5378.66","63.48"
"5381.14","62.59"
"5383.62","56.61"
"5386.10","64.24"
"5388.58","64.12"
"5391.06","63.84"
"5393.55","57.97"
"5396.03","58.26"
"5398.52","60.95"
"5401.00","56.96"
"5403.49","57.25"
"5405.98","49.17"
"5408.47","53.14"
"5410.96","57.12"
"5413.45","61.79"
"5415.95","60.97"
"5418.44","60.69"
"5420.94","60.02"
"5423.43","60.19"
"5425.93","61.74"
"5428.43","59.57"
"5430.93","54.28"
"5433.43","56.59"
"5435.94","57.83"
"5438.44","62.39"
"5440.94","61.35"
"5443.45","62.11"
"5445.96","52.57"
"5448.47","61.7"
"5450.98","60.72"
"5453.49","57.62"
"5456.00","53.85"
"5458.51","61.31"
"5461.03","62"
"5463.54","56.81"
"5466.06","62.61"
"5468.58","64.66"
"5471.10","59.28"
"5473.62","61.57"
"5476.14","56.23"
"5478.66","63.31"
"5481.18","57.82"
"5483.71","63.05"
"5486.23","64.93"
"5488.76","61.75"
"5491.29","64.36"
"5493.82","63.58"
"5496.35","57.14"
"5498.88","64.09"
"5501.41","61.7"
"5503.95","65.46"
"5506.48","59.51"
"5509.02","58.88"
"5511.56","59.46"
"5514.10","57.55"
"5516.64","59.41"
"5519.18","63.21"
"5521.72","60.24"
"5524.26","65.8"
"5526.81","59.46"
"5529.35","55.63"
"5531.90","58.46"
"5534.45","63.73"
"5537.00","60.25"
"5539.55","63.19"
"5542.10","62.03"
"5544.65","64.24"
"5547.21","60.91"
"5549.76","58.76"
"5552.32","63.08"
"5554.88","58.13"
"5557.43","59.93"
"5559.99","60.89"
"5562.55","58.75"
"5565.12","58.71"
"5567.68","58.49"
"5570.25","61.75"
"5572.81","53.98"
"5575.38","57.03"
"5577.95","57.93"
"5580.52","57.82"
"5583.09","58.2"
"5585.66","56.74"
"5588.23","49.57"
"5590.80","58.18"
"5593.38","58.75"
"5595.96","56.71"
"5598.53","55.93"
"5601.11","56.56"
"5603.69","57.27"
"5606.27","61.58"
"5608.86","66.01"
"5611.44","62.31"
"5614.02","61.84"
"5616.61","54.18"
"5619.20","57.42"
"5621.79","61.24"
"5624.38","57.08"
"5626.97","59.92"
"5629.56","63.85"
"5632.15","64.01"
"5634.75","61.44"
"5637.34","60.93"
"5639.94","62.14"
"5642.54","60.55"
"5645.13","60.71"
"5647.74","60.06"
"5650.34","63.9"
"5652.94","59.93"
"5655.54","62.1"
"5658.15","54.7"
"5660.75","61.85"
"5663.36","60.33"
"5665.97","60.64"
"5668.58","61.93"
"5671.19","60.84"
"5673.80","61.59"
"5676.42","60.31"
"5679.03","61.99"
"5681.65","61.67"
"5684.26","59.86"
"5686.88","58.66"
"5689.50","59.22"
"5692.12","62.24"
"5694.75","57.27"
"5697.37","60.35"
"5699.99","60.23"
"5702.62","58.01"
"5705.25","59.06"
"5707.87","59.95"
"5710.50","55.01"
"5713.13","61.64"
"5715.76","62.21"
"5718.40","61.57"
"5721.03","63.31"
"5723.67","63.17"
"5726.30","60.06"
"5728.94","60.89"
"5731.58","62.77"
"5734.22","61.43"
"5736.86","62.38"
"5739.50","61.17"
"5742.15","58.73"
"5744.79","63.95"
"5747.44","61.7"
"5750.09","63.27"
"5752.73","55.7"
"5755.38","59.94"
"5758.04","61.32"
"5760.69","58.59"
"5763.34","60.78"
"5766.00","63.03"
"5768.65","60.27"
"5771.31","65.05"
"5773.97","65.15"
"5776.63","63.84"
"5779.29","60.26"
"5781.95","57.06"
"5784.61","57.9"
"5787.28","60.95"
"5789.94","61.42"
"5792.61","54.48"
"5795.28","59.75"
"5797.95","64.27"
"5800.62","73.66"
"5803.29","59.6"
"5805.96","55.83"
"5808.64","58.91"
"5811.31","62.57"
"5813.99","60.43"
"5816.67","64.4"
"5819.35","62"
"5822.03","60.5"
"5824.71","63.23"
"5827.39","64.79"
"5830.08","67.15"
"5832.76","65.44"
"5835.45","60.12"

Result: 60.9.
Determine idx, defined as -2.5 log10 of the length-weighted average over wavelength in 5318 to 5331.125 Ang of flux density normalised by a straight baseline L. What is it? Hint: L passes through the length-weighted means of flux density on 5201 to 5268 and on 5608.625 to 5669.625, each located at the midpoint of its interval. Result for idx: 0.03 mag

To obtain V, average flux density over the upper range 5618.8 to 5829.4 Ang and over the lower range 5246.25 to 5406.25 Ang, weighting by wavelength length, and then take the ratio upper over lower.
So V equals 1.02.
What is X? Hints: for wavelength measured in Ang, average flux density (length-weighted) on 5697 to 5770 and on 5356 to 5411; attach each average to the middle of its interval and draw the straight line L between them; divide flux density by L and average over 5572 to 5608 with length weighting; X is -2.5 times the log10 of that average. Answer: 0.06 mag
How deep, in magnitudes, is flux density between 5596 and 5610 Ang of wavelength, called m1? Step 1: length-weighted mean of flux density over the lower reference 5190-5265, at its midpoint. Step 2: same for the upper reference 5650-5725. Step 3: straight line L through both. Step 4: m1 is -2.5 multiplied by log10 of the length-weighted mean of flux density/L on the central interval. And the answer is 0.01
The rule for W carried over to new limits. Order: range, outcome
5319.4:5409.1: 59.8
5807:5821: 61.5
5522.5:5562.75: 60.9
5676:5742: 60.5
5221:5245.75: 59.5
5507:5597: 59.3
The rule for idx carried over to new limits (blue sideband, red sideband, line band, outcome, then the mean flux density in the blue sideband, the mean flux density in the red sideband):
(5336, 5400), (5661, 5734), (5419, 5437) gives 0.04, 61.2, 60.6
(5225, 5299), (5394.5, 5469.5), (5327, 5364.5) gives -0.04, 58.2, 58.8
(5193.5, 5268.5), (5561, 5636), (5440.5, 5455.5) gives -0.01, 57.4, 58.7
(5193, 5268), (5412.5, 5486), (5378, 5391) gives -0.06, 57.5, 59.9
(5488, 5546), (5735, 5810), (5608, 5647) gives 0.01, 61.3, 61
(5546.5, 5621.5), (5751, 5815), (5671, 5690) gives -0.02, 58.5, 60.9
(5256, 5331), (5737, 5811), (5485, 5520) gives -0.03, 58.5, 61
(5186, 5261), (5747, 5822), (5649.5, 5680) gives -0.01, 57.8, 61.1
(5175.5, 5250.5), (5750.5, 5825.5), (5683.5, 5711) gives 0.02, 55.2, 61.1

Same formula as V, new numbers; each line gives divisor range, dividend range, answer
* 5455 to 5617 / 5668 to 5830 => 1.02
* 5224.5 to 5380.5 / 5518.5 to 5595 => 1.00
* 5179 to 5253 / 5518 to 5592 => 1.07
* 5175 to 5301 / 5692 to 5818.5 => 1.09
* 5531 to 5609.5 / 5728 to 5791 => 1.03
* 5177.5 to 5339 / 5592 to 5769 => 1.05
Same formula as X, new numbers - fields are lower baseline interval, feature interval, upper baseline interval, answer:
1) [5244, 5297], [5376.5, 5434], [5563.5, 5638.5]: -0.02 mag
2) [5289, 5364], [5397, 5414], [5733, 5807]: 0.09 mag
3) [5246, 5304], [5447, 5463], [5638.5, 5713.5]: -0.01 mag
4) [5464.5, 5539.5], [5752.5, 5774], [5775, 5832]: 0.01 mag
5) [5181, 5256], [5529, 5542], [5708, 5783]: -0.03 mag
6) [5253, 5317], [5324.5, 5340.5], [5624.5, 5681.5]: 0.04 mag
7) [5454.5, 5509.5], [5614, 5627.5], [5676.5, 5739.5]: 0.05 mag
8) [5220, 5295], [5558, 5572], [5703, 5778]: 0.01 mag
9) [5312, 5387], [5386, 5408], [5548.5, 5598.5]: 0.02 mag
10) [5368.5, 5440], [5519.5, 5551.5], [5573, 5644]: -0.04 mag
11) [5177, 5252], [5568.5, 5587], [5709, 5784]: 0.03 mag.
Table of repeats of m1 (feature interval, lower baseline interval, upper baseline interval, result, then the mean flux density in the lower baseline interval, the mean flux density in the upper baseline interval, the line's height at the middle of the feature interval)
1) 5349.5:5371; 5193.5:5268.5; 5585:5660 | -0.07 mag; 57.4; 59.6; 58.1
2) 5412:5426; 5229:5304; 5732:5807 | -0.03 mag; 58.5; 61.2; 59.3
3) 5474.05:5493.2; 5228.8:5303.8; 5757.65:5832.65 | -0.03 mag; 58.5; 61.8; 59.8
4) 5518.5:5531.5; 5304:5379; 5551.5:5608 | -0.03 mag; 61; 58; 58.7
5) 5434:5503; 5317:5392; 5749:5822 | 0.00 mag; 60.7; 61.1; 60.8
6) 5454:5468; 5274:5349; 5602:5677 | 0.02 mag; 60.6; 60.7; 60.6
